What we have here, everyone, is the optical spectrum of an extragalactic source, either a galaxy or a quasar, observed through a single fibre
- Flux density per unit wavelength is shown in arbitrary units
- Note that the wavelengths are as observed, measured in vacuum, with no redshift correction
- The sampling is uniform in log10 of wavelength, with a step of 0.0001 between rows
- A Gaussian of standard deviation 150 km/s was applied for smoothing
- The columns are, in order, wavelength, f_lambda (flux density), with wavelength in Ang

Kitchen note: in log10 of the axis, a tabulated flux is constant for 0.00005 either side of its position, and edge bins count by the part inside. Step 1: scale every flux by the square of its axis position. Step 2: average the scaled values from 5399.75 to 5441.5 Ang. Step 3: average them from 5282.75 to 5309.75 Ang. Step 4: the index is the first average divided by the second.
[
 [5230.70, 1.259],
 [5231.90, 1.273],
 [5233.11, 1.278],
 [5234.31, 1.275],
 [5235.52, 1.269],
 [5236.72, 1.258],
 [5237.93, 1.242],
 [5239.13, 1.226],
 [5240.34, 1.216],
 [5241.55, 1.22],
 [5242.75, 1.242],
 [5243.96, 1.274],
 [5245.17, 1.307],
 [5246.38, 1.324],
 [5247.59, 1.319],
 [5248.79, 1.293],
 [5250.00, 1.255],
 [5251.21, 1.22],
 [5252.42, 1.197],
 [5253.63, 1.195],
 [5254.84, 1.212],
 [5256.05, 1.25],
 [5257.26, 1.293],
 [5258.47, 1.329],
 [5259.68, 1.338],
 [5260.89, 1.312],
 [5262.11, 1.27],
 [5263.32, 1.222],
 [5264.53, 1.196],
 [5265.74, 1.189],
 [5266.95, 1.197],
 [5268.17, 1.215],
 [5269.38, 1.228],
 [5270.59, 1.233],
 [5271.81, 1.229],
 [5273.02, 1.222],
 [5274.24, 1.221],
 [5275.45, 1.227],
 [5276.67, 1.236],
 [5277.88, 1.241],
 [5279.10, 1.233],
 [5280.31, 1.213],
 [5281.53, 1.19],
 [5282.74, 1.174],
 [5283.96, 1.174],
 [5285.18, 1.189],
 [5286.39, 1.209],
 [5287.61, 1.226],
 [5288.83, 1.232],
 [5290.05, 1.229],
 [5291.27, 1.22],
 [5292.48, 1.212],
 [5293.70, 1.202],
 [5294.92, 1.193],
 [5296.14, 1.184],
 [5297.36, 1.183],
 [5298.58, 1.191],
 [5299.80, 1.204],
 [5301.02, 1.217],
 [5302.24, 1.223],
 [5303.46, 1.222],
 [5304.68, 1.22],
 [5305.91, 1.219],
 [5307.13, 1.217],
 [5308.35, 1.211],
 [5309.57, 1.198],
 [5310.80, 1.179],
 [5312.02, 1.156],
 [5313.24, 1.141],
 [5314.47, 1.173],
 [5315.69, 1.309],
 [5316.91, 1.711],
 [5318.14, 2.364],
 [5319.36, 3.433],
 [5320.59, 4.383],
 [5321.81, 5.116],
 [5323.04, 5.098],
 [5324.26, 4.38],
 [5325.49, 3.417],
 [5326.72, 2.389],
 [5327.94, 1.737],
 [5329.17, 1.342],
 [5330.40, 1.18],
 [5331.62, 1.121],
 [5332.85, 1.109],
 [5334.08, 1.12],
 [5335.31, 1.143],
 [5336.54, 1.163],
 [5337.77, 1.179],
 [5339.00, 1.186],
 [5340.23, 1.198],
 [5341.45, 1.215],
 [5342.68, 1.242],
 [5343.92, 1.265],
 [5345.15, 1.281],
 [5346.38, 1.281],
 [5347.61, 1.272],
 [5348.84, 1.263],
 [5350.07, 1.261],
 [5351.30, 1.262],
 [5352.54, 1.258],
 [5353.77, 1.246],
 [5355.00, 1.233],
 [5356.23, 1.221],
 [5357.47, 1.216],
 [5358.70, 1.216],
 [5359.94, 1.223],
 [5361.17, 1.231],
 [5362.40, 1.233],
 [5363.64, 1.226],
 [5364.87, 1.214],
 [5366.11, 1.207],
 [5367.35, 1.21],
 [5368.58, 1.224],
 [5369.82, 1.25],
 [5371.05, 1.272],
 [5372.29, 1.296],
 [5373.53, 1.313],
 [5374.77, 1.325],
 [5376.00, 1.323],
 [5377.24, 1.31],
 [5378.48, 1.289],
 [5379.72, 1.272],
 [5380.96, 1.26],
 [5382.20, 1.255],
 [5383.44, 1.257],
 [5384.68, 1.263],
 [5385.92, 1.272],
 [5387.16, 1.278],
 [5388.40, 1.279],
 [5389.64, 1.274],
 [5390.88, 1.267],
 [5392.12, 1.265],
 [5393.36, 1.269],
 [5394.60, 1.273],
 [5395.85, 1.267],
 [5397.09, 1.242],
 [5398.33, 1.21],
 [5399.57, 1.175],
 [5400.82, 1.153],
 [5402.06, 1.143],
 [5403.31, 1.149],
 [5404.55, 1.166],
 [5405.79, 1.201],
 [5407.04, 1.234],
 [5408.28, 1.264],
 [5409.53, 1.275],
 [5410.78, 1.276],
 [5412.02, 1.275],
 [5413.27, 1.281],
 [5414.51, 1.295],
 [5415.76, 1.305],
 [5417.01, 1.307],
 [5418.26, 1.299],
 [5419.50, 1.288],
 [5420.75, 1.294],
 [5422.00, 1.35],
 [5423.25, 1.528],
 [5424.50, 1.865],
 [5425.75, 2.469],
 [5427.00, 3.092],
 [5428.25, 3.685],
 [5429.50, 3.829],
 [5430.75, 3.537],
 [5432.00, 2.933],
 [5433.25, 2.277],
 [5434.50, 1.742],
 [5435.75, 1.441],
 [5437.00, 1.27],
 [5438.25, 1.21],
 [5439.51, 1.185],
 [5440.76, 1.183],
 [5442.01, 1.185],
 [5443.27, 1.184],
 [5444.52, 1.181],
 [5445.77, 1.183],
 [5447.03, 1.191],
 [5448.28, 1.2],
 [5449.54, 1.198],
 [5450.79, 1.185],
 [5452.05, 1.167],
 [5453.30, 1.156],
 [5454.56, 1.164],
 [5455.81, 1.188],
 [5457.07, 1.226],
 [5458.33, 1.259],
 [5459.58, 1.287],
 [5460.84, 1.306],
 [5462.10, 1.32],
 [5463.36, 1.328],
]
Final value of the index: 1.46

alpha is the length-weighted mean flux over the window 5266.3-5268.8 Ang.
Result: 1.21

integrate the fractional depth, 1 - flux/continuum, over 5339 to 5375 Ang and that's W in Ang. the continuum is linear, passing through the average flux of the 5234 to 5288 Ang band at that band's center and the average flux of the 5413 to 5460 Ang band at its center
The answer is 5.1 Ang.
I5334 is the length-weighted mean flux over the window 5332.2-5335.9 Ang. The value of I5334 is 1.12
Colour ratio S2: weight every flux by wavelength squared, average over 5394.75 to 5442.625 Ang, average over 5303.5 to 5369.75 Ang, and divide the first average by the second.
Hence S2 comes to 1.04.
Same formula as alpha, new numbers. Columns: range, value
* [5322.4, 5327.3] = 3.83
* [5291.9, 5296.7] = 1.2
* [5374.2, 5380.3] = 1.3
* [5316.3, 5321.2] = 2.97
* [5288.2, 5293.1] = 1.22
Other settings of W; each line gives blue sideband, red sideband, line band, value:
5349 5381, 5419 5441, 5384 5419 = 9.5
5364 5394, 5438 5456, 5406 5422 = -0.8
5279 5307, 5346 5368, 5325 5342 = -3.1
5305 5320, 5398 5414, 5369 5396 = 0.3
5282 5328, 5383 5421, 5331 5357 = 5.8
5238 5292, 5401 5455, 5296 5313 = 1.5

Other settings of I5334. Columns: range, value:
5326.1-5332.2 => 1.56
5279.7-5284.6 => 1.19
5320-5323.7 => 4.87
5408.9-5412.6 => 1.27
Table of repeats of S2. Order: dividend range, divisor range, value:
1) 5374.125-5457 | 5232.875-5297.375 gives 1.25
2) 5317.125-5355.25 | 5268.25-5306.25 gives 1.60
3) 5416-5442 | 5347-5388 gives 1.60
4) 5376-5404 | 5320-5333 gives 0.44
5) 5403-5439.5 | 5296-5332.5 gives 0.94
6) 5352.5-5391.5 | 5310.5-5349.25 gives 0.67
